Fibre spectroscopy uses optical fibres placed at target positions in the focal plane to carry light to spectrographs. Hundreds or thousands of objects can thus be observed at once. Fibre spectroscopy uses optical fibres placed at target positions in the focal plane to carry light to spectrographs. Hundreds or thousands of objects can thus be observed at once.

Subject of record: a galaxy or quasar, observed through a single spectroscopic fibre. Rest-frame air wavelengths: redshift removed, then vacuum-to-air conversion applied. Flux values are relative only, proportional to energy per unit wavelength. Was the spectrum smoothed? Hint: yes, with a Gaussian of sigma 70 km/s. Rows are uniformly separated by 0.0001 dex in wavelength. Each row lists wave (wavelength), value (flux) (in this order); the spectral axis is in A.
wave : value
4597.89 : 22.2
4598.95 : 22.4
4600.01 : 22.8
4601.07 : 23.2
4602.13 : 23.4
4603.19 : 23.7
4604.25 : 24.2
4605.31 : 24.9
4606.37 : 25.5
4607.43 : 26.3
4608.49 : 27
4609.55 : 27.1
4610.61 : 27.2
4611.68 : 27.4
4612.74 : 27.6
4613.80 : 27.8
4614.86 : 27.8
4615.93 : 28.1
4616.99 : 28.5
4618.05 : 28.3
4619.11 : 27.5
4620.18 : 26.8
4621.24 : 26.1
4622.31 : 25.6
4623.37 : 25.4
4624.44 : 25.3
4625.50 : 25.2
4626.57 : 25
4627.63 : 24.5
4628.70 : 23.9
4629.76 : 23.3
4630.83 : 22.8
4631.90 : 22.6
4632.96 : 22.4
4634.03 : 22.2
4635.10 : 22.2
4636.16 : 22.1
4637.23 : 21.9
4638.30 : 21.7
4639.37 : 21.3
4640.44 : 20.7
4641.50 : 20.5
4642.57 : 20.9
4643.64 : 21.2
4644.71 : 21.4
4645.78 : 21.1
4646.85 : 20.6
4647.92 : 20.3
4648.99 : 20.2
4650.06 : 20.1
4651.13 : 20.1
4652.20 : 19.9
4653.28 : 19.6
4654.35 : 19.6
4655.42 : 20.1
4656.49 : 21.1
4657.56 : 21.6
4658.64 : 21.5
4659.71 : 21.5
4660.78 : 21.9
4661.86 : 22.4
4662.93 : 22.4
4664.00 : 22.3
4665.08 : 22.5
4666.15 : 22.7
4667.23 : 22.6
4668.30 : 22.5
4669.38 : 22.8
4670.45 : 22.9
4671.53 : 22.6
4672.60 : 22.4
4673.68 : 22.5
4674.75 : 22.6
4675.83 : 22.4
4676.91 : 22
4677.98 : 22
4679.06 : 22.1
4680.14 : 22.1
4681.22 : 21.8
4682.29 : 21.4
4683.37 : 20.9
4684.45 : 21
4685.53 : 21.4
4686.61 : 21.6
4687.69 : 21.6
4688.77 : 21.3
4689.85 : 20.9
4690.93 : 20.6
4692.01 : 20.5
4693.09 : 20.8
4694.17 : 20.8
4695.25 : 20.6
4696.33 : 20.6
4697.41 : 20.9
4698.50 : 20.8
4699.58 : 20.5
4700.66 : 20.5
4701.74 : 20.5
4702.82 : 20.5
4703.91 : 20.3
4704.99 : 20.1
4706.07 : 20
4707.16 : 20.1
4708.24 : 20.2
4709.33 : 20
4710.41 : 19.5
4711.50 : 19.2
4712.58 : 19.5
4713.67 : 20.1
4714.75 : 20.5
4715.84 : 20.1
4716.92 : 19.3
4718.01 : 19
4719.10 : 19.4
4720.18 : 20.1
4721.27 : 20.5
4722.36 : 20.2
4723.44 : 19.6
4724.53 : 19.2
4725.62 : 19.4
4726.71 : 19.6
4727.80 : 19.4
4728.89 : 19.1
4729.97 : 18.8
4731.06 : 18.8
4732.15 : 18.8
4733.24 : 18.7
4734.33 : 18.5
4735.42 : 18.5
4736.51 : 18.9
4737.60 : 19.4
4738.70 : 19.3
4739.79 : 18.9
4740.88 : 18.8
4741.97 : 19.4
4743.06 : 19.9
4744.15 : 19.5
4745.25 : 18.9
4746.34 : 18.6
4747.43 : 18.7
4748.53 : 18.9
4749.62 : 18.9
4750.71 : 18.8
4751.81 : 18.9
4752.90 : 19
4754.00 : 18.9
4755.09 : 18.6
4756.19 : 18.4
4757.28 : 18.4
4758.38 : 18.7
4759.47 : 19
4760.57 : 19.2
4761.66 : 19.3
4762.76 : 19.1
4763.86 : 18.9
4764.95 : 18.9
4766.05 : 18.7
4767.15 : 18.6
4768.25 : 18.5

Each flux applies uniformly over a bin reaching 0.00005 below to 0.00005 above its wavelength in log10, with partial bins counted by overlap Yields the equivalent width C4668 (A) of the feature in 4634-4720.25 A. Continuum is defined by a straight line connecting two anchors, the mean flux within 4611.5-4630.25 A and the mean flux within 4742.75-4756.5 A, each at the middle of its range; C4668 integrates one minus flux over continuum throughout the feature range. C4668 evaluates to 7.4 A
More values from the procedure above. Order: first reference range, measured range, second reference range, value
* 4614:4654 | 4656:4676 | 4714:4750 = -0.3 A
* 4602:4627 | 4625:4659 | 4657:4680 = 3.8 A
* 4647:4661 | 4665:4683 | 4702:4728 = -1.8 A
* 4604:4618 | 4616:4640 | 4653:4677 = 1.0 A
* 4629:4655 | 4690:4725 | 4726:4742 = -0.9 A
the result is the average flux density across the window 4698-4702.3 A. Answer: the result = 20.6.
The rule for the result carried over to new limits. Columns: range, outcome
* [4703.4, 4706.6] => 20.2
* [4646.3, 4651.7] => 20.3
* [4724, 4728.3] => 19.4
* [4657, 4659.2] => 21.5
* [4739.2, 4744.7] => 19.3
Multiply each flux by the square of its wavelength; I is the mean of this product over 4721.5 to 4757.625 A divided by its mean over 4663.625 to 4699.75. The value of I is 0.9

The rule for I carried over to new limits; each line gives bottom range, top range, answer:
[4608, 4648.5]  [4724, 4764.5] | 0.82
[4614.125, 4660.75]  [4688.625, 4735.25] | 0.90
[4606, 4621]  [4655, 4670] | 0.82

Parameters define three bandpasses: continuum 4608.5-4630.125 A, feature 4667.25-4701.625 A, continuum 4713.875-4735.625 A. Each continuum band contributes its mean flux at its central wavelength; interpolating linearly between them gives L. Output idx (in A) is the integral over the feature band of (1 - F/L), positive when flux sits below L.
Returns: 0.9 A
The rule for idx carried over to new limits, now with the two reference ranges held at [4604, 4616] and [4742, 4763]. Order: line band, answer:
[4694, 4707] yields 0.8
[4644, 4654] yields 1.7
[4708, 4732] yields 1.3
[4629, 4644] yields 2.0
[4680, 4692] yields 0.7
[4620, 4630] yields 0.3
